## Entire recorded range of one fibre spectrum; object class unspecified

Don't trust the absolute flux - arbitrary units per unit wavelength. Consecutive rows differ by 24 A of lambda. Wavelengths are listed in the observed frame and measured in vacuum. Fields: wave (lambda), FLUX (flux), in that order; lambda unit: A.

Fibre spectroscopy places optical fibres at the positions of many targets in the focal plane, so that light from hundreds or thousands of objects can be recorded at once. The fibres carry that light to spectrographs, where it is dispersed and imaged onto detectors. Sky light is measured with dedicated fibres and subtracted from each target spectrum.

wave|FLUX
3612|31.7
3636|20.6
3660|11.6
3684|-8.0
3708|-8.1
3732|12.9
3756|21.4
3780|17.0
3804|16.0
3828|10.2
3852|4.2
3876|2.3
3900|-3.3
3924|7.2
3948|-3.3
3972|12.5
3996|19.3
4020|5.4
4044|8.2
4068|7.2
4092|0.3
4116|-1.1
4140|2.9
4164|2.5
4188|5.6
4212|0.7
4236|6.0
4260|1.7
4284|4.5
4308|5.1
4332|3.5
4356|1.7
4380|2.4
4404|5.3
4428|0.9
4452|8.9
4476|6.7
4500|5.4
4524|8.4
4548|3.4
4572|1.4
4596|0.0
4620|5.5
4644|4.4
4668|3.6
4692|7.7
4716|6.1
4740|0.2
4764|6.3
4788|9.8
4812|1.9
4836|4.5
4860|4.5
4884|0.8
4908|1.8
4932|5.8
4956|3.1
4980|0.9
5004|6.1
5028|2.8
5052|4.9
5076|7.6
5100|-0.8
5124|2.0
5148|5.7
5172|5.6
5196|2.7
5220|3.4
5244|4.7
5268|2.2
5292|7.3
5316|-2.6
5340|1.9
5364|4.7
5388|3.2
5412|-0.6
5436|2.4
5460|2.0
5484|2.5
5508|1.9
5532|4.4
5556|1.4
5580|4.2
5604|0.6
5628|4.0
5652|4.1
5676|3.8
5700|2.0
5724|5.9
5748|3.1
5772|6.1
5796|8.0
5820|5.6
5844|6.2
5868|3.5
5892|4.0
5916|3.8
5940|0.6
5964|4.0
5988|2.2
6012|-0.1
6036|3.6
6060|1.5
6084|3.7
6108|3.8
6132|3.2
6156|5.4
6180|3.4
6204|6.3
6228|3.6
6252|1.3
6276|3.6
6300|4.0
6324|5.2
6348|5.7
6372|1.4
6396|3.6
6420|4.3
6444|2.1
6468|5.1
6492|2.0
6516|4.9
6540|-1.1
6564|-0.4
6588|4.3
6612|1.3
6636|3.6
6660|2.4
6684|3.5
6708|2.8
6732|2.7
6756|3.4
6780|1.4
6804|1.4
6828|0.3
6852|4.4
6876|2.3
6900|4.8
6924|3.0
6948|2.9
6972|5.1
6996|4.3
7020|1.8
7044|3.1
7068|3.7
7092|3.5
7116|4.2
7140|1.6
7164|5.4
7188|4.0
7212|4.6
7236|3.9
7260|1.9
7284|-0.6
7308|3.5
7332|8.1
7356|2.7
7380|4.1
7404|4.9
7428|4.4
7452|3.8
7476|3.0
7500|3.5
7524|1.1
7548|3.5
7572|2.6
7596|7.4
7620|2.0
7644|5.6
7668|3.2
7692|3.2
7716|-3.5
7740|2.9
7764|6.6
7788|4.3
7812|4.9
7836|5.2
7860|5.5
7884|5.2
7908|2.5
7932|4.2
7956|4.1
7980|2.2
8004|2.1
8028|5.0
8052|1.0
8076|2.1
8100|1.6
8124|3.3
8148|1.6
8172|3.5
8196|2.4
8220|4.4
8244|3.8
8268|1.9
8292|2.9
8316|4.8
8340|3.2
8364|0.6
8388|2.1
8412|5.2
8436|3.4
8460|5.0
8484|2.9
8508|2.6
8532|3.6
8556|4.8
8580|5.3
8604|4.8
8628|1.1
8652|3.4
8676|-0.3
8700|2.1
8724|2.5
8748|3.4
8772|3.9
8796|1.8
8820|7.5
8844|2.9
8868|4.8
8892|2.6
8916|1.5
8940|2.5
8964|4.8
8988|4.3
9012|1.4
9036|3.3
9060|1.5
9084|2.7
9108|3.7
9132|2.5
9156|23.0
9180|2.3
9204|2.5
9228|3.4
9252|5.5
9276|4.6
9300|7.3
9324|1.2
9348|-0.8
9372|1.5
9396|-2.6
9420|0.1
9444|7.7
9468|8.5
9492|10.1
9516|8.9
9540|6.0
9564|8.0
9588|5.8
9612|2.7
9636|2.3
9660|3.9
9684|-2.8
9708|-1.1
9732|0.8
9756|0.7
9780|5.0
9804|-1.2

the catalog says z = 1.455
